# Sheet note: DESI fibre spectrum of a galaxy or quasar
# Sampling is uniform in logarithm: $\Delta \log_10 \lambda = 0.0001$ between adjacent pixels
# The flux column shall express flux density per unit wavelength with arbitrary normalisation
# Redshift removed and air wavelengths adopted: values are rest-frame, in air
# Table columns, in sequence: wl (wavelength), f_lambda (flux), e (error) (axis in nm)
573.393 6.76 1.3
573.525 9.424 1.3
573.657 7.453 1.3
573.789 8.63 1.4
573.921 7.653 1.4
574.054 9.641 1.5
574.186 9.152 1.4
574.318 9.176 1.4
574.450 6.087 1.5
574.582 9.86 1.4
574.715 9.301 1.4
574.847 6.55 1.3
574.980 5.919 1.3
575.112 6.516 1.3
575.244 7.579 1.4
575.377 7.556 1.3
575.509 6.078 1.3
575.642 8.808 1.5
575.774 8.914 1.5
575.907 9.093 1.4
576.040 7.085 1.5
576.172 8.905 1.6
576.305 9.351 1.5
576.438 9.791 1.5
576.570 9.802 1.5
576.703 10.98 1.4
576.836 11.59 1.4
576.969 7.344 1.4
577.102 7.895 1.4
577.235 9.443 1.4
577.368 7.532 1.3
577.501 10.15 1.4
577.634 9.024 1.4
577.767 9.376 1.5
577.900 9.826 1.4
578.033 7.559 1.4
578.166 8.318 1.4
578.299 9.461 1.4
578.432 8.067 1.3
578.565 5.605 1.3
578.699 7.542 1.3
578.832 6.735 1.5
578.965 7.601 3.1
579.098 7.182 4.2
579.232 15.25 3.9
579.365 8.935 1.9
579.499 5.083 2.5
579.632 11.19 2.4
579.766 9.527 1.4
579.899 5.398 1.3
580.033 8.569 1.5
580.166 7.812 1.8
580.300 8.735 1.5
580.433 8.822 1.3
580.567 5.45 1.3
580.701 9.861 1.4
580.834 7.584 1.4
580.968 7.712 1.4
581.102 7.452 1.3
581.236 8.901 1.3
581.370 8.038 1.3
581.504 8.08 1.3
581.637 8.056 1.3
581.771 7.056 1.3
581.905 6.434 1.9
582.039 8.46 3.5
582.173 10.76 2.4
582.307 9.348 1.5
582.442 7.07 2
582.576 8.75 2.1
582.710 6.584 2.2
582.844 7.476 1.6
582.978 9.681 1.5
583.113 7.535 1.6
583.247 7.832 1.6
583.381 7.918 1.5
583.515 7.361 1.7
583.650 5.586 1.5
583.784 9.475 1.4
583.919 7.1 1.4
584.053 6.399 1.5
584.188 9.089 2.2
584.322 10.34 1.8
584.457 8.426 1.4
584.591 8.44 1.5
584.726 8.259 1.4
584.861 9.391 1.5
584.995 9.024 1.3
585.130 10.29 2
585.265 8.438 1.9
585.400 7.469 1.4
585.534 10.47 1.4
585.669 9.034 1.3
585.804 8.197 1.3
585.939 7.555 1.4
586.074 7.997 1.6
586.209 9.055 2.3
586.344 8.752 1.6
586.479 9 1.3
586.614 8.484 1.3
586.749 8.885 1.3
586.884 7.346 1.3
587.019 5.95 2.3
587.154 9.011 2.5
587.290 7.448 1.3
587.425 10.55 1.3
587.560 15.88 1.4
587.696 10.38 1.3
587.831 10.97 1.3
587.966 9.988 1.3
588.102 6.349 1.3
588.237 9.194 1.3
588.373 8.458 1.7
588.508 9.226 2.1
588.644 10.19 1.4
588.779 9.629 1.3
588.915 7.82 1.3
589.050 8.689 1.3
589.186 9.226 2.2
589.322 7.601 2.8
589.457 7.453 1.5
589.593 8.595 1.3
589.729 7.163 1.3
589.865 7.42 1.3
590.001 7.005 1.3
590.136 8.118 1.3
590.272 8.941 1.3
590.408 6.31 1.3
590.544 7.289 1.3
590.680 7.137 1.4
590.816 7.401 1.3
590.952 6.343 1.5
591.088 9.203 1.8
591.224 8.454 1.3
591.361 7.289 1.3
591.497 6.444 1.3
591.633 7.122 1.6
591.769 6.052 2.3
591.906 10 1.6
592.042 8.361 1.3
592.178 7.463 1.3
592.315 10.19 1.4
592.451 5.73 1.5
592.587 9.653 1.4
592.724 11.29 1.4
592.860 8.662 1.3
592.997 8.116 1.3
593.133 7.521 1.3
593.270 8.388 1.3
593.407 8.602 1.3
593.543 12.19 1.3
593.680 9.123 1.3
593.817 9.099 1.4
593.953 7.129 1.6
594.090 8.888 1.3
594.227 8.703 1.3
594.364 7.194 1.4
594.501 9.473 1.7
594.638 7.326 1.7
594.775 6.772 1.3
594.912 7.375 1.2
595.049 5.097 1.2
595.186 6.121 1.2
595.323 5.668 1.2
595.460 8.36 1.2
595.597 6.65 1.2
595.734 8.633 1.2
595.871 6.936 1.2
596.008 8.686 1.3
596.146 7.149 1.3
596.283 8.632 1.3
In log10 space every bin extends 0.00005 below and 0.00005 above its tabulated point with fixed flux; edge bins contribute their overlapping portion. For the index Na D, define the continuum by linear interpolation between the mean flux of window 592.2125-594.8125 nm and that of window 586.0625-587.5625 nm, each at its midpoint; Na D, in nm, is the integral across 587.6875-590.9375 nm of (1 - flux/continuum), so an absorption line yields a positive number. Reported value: 0.16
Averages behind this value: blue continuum 8.77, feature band 8.29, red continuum 8.64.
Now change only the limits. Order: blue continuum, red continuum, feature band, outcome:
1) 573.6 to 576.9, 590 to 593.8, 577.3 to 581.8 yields 0.055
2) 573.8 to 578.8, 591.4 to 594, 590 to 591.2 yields 0.125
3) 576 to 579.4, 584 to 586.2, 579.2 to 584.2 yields 0.384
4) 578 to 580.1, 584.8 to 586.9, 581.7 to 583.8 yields 0.149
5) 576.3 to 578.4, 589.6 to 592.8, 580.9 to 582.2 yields 0.115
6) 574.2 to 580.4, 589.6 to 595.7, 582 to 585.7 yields -0.096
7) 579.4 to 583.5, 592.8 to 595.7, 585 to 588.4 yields -0.434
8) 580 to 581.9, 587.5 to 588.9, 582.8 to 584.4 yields 0.124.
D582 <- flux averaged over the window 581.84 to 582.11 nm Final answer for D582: 7.5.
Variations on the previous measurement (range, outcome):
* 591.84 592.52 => 8.36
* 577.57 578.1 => 8.95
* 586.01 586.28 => 8.53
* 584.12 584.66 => 9.07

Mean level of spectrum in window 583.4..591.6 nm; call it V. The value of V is 8.44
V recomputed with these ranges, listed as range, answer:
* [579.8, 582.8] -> 7.97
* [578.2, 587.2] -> 8.24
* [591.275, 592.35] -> 7.8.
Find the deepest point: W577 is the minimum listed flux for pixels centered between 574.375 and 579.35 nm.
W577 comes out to 5.605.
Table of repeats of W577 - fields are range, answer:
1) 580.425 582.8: 5.45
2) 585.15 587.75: 5.95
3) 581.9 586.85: 5.586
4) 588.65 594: 5.73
